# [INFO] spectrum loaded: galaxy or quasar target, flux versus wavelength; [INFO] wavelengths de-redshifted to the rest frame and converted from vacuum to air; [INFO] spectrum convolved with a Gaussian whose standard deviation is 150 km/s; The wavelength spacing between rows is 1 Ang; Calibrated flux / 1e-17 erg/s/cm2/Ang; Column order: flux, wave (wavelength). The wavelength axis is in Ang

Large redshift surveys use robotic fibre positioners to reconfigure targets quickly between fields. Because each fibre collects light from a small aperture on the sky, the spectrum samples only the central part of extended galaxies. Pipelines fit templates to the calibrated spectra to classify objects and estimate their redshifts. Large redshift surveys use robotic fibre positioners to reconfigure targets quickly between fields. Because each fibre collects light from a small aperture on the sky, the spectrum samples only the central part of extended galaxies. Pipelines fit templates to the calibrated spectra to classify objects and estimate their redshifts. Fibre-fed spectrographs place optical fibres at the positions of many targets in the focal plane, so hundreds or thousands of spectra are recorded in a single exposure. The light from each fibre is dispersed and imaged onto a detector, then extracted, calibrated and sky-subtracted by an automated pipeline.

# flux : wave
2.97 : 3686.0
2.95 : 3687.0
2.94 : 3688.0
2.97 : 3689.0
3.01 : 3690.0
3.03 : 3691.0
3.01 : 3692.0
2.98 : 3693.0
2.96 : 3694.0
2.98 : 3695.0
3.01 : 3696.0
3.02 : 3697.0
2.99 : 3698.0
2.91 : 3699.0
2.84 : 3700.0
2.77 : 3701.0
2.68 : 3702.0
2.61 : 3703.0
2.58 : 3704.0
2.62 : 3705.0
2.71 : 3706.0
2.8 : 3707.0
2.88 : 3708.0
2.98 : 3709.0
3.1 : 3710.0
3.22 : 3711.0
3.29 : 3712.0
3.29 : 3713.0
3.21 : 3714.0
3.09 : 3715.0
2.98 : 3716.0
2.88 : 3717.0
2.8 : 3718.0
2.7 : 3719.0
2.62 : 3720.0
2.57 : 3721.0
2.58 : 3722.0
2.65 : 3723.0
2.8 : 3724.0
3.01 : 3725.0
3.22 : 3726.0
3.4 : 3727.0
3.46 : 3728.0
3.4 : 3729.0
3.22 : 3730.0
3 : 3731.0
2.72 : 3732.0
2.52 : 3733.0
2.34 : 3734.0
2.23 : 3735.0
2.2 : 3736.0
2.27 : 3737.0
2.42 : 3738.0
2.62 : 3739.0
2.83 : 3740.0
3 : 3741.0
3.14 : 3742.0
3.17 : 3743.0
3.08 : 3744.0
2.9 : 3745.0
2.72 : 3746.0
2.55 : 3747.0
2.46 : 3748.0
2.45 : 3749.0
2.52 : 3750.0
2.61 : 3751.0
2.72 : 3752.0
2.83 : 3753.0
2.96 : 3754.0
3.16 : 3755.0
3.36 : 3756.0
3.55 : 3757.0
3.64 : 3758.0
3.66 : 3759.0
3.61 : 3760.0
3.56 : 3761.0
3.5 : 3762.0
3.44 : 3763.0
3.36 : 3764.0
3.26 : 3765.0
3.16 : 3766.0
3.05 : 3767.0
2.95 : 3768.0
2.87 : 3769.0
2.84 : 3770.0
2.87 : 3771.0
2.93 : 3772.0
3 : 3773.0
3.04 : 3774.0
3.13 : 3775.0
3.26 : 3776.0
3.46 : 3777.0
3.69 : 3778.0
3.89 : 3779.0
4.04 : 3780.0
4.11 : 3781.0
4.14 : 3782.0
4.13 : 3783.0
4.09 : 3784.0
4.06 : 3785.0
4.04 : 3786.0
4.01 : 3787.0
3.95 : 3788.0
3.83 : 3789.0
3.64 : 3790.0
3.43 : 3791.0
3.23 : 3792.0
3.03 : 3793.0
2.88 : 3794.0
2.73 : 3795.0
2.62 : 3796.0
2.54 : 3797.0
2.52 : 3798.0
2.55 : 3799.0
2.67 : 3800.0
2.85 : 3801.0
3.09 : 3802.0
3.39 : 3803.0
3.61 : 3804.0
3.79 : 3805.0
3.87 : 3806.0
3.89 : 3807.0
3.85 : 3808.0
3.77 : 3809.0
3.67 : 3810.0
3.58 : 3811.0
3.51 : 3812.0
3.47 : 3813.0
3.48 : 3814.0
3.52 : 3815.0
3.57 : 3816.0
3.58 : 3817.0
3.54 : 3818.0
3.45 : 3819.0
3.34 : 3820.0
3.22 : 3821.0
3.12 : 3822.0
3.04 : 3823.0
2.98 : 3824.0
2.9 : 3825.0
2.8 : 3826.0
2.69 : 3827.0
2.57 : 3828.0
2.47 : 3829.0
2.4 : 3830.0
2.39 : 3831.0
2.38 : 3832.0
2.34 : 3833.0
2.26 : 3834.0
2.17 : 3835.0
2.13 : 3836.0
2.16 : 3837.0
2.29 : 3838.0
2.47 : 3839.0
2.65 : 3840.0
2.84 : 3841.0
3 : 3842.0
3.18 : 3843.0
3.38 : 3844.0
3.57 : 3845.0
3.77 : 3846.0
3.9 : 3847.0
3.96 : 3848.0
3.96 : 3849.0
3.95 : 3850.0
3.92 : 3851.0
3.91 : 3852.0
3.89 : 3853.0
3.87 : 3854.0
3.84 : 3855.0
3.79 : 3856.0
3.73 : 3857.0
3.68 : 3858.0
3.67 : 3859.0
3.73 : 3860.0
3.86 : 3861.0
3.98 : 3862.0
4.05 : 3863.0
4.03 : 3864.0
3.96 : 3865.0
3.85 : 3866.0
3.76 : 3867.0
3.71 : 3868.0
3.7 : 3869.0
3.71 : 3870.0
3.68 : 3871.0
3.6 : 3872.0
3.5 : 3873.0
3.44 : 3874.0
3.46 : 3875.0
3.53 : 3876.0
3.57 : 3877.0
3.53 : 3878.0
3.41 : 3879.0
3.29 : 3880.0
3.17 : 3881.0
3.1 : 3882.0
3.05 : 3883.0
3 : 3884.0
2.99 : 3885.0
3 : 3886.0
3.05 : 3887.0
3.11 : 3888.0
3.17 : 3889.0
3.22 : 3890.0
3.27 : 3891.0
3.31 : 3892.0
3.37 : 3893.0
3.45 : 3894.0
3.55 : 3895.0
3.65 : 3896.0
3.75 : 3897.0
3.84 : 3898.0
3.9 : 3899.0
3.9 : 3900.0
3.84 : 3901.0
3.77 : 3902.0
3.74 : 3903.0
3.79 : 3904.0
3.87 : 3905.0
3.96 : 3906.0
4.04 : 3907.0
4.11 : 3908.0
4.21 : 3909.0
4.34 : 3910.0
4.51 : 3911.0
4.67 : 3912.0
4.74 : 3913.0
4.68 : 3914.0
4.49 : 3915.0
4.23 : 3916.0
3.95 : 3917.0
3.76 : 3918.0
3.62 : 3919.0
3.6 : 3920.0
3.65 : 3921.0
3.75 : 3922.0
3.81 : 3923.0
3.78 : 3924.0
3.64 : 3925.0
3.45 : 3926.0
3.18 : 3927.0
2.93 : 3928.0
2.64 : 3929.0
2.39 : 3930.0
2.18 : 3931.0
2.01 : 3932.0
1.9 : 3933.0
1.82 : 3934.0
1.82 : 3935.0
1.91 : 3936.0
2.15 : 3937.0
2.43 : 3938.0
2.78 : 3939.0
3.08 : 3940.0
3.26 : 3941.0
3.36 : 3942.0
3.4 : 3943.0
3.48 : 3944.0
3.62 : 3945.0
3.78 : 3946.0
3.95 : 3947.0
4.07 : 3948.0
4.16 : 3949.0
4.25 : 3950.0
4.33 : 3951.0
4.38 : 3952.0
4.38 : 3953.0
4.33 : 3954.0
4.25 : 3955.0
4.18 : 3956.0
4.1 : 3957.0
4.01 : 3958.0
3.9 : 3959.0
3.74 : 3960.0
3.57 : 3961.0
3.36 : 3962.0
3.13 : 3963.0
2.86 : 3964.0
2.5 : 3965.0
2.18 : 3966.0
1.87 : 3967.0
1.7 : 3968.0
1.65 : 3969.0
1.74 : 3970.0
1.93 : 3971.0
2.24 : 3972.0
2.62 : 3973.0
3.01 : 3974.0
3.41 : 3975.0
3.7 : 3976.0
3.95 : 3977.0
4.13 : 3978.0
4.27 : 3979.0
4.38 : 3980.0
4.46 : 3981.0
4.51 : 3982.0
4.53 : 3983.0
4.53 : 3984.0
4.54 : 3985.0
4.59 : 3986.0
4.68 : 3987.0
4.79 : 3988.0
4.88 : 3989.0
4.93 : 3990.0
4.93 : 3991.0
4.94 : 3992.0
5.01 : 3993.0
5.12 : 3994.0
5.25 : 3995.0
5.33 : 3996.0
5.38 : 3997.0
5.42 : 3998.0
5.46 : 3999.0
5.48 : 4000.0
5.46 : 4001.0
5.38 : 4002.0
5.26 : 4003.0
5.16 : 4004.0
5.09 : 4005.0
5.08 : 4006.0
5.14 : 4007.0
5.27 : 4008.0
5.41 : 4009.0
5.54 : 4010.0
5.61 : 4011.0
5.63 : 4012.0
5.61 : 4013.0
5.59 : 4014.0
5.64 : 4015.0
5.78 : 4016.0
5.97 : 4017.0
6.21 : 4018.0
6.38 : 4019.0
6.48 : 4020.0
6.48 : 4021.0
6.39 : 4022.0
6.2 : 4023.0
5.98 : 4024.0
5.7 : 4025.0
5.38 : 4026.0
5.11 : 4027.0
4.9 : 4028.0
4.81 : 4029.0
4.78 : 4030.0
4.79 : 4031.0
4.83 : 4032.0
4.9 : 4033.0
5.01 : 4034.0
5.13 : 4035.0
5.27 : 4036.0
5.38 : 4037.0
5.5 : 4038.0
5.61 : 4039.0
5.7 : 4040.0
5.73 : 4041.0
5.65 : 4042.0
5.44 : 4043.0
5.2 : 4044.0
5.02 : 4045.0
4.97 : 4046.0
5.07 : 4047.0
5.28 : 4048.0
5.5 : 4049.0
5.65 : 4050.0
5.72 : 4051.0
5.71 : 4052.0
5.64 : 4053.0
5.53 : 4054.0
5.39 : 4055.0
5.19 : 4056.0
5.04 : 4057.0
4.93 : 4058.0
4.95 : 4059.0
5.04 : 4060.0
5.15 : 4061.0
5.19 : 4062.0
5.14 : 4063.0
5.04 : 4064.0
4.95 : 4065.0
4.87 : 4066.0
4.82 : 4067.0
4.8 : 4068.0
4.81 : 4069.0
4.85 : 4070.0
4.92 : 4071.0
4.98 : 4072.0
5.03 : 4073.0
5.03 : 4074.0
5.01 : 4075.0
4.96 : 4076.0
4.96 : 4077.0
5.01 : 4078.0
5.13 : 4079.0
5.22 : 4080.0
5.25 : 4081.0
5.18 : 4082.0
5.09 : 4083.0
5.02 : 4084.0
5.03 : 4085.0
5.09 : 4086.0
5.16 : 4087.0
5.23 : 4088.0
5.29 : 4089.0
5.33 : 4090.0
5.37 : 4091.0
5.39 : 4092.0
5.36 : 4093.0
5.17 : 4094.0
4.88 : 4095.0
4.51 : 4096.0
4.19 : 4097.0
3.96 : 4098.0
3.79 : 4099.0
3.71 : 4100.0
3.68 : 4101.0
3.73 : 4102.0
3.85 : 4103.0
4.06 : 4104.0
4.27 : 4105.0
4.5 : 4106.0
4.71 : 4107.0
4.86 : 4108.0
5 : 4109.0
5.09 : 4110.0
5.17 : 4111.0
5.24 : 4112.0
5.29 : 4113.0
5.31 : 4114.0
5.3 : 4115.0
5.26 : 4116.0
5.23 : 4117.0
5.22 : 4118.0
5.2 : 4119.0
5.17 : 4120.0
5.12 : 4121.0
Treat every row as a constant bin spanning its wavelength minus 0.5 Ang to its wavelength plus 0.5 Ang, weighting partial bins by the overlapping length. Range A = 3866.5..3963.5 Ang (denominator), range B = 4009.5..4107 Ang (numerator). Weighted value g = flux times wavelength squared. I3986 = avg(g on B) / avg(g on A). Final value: 1.6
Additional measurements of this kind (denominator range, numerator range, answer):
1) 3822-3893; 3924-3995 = 1.12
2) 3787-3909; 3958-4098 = 1.58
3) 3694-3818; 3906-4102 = 1.64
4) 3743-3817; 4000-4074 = 1.85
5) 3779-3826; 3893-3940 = 1.07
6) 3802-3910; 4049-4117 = 1.62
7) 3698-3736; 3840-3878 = 1.38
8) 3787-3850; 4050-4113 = 1.80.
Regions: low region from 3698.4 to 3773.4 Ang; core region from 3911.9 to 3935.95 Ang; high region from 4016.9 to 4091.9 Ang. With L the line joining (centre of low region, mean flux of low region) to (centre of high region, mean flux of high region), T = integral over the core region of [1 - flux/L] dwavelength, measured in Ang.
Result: 5.5 Ang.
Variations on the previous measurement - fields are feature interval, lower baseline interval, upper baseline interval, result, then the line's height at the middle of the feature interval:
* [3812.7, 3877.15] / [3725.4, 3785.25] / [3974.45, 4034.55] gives 9.0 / 3.86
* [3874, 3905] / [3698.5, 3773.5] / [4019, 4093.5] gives 4.7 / 4.05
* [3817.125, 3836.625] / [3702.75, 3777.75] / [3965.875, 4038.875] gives 4.4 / 3.57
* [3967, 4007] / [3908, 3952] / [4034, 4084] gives -0.5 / 4.22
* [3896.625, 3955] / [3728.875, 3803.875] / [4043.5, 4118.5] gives 6.9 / 4.07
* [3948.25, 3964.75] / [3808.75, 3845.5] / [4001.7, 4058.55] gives 2.3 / 4.55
